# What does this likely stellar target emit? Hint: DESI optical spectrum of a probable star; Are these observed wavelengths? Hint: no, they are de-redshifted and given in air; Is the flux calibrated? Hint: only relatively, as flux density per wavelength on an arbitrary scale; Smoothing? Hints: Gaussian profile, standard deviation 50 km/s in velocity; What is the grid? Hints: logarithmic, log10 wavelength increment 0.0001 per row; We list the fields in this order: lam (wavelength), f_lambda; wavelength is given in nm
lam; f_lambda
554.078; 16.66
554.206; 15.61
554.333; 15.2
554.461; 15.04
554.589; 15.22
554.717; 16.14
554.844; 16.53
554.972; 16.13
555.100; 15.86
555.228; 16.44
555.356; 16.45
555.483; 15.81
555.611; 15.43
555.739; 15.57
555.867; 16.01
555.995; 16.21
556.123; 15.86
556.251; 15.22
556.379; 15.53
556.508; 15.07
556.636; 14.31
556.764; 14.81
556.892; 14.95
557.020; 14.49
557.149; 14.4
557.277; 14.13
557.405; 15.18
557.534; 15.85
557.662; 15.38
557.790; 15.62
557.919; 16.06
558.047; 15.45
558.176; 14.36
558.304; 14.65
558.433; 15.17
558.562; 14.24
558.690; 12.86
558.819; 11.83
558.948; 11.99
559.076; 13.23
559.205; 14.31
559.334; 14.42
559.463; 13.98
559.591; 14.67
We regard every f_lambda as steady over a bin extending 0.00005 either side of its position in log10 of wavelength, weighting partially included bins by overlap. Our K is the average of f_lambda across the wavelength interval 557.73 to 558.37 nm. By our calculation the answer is 15.2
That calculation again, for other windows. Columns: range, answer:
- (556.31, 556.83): 14.9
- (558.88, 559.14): 12.6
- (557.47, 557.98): 15.7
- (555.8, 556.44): 15.8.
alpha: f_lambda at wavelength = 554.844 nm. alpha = 16.53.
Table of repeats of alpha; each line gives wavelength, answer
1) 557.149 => 14.4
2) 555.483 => 15.81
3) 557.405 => 15.18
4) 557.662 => 15.38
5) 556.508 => 15.07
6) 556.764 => 14.81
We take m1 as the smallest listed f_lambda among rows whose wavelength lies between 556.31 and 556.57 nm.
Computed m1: 15.07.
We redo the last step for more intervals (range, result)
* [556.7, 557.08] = 14.49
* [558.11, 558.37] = 14.36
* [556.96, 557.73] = 14.13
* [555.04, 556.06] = 15.43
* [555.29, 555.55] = 15.81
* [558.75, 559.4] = 11.83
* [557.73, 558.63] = 14.24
